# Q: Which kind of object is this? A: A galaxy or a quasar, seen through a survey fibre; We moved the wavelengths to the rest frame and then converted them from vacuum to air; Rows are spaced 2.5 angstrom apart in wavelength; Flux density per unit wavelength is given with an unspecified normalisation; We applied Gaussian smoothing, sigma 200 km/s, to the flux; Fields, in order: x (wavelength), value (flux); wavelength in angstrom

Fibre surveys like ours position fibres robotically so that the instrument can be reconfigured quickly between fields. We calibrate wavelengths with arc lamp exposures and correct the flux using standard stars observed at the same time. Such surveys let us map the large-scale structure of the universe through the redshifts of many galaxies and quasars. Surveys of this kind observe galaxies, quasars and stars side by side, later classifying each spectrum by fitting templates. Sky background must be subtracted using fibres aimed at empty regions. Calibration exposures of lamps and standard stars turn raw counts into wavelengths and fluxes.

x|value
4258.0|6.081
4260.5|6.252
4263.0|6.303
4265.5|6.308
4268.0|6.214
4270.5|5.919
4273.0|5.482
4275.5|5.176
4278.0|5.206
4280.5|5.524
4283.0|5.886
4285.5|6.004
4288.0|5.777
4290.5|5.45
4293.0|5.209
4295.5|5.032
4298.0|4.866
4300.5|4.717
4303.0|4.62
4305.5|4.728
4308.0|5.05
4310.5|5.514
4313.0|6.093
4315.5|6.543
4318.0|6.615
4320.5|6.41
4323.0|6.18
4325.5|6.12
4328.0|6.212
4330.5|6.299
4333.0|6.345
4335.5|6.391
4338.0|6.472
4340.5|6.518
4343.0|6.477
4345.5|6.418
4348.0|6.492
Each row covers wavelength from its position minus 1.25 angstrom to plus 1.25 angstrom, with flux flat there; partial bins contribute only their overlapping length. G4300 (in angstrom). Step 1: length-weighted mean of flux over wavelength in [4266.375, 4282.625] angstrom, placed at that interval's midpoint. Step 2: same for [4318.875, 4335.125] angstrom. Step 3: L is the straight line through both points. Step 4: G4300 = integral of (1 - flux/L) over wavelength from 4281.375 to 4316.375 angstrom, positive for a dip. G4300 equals 3.2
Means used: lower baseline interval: 5.62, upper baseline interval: 6.28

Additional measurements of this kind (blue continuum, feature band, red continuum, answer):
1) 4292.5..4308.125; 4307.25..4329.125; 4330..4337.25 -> -1.7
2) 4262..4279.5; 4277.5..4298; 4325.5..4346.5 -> 1.6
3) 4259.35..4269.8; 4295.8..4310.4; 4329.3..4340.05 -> 3.4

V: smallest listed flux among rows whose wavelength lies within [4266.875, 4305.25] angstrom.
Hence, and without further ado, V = 4.62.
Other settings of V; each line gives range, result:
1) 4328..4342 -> 6.212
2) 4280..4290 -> 5.524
